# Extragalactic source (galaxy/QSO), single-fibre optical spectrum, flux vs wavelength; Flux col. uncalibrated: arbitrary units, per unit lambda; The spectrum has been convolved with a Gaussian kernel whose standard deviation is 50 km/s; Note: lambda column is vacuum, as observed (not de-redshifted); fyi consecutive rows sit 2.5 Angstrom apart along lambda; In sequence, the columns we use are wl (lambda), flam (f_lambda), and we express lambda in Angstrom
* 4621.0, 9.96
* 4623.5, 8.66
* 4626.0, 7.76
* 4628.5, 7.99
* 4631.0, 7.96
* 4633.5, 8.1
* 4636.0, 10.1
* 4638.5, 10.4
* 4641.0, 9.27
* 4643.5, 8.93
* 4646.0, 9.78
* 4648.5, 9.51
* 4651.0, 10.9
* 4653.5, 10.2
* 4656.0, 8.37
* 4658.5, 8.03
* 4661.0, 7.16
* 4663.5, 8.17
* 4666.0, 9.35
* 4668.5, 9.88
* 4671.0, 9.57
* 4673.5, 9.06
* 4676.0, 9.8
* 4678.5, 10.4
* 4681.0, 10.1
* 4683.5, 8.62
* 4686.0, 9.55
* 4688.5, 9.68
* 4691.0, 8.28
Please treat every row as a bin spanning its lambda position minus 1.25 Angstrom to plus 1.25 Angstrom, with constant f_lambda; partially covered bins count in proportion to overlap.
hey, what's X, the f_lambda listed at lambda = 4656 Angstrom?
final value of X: 8.37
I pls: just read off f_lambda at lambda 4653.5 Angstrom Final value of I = 10.2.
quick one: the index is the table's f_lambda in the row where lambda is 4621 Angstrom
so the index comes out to 9.96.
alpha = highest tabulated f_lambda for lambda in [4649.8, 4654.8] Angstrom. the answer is 10.9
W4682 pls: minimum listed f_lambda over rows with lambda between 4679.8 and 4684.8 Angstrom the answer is 8.62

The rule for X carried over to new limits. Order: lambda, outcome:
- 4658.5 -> 8.03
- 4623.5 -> 8.66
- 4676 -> 9.8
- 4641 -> 9.27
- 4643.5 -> 8.93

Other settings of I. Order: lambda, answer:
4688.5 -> 9.68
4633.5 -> 8.1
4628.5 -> 7.99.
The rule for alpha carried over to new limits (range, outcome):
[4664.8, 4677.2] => 9.88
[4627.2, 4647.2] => 10.4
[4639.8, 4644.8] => 9.27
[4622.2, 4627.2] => 8.66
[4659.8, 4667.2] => 9.35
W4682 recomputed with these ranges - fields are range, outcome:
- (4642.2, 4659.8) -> 8.03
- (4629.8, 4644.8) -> 7.96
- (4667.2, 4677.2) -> 9.06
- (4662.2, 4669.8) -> 8.17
